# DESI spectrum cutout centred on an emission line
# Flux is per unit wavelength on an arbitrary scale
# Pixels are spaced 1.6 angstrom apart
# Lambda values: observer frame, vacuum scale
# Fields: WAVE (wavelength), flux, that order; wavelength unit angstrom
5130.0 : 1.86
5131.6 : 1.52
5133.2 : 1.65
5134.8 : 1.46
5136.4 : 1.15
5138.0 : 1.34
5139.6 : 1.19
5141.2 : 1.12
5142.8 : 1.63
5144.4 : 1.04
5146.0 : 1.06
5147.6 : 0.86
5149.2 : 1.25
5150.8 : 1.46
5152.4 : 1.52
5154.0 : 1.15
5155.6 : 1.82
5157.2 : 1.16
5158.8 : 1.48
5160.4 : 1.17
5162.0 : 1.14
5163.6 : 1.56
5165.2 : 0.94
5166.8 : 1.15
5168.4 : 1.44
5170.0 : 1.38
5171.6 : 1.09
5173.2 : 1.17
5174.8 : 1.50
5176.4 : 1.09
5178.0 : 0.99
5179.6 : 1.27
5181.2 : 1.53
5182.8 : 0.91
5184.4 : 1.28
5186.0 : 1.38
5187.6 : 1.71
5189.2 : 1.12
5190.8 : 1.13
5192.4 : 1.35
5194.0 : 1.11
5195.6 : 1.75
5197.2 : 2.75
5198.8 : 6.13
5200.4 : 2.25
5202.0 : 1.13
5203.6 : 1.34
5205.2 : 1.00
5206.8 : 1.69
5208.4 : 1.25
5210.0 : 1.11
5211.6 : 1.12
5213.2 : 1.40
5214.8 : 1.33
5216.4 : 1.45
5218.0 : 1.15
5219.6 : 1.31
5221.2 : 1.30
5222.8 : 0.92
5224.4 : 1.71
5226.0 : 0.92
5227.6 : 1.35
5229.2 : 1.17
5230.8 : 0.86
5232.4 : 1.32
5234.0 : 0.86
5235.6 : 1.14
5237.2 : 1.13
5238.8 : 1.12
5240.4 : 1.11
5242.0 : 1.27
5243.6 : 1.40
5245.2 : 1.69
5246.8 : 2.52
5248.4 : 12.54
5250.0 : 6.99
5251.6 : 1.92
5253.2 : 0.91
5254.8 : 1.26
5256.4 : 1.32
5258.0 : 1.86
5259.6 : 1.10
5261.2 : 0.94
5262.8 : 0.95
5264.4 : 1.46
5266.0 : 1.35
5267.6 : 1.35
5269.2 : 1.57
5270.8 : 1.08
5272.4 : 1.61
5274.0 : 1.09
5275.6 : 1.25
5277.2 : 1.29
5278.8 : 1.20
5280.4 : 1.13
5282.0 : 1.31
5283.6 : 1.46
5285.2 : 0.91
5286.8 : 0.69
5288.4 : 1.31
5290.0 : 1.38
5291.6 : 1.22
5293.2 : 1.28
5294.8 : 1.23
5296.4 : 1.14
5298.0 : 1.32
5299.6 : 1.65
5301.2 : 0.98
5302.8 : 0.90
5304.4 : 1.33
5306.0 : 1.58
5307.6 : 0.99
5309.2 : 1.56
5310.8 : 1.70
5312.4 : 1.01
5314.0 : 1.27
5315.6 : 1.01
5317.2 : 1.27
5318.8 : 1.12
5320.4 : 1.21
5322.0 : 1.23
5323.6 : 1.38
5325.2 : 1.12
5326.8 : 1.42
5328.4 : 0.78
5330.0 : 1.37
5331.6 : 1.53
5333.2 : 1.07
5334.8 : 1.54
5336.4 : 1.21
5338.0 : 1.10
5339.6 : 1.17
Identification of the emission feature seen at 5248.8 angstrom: [O III]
